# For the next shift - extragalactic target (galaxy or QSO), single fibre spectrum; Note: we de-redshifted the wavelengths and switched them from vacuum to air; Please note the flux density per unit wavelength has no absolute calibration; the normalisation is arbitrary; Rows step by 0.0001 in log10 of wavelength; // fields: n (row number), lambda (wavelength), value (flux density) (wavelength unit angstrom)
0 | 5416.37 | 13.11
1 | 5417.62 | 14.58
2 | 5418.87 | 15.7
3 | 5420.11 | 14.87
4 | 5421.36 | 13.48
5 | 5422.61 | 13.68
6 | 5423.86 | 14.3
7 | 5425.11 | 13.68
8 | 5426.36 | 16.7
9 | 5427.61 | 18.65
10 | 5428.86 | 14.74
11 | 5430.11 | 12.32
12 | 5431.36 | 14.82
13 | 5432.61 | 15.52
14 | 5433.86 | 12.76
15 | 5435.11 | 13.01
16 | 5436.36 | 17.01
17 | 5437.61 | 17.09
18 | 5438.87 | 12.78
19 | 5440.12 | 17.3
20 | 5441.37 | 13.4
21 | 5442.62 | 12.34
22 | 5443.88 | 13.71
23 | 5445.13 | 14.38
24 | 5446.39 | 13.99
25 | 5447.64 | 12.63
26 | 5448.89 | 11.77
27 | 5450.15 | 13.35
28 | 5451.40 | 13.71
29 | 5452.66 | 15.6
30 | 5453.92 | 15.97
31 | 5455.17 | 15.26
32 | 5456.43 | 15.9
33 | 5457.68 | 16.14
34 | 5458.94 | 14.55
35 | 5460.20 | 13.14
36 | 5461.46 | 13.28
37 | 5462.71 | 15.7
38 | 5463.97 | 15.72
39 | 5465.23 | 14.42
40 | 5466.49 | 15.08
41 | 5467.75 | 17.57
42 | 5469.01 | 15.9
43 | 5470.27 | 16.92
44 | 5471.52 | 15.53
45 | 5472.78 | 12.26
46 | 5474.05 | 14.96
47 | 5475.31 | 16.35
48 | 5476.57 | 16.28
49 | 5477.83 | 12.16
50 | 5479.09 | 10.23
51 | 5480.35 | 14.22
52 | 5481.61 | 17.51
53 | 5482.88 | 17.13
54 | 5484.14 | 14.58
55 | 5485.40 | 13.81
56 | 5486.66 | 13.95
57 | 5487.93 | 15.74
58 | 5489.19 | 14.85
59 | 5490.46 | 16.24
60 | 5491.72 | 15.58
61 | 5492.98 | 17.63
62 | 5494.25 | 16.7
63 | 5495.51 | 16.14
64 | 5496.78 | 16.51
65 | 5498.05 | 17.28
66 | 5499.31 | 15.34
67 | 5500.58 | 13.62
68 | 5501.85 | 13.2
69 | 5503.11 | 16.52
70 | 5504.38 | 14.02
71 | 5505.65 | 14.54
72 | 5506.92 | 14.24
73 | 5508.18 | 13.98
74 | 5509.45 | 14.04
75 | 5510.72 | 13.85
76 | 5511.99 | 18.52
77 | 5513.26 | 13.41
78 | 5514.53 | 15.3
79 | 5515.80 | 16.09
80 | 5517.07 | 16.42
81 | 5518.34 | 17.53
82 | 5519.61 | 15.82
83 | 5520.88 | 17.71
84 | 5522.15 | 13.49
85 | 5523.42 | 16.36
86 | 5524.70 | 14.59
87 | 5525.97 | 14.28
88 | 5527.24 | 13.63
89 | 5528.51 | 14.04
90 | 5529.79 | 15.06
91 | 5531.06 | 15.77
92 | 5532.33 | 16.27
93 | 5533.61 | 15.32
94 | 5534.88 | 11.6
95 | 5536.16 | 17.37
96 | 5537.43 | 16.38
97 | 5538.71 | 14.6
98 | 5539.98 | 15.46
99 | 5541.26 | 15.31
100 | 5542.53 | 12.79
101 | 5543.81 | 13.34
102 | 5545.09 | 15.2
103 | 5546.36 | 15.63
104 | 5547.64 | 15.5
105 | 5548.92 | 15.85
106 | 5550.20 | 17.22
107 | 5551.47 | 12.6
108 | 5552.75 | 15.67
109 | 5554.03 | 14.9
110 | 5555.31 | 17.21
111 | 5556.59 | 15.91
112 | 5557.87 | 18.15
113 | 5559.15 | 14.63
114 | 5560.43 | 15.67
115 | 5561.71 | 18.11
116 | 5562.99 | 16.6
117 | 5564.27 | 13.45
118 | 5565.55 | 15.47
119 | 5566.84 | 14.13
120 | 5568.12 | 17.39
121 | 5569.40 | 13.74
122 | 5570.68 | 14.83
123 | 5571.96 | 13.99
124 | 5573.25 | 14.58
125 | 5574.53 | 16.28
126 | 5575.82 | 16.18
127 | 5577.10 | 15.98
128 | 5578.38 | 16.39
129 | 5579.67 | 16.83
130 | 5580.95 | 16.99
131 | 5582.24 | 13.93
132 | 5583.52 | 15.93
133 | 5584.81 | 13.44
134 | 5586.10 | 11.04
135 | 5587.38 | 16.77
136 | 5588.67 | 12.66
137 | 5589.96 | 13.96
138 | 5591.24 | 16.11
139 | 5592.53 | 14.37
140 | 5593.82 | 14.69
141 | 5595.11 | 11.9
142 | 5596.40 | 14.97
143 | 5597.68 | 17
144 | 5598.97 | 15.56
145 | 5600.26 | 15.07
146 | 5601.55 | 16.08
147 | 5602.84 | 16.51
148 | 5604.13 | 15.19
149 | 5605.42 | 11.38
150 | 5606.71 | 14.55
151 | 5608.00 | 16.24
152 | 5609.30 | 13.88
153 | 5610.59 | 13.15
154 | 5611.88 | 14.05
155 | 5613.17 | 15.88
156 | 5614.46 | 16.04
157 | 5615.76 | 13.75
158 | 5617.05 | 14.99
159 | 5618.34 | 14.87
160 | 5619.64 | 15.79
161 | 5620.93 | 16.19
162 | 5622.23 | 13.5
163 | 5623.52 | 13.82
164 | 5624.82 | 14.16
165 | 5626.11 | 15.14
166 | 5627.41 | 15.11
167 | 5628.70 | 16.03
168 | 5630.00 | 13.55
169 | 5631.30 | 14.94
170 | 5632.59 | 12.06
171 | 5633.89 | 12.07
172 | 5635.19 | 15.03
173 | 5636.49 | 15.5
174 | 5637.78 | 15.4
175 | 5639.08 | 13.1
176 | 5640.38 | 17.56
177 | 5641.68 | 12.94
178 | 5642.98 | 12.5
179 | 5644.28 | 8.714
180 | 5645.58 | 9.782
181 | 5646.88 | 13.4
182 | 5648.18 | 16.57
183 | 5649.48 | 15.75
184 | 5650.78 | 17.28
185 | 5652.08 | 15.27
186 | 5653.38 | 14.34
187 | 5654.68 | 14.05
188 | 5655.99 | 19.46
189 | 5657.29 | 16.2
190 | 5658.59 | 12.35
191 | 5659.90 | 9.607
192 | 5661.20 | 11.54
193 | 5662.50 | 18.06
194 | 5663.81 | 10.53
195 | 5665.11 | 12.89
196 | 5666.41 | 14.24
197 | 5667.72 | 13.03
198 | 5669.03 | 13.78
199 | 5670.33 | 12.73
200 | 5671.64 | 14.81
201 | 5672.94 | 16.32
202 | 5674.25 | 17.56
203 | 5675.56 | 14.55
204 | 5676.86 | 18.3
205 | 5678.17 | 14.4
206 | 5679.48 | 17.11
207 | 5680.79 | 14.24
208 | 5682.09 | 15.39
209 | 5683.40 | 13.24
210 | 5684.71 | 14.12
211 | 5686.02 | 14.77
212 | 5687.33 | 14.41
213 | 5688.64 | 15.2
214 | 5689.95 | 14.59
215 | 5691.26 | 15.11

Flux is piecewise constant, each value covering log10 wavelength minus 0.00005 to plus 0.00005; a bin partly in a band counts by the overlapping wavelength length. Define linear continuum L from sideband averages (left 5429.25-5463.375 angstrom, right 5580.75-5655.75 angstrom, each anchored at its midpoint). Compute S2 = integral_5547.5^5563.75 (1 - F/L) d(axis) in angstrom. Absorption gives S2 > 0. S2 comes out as -1.7 angstrom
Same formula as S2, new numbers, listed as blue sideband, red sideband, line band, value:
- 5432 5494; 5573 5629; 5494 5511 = -0.2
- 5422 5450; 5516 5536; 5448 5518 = -1.1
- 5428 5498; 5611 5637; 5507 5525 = -0.9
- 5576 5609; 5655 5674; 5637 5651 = 0.5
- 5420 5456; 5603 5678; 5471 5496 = -1.1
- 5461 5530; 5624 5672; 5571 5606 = -1.1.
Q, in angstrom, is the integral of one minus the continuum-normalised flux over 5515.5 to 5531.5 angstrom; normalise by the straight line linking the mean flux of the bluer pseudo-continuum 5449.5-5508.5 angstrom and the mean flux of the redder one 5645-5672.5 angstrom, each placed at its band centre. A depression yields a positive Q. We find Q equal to -0.62 angstrom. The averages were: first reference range 15.1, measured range 15.4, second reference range 14.1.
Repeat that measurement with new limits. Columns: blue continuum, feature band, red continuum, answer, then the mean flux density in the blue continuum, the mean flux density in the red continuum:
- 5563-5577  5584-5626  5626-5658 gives 0.5 angstrom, 15.1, 14.5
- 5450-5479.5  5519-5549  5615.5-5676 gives -0.8 angstrom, 14.9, 14.3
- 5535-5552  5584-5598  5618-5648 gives 0.3 angstrom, 15.1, 14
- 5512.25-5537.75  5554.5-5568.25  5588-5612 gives -0.9 angstrom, 15.4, 14.6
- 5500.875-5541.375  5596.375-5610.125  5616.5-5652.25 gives -0.5 angstrom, 15.1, 14.3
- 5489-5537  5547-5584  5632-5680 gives -1.7 angstrom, 15.3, 14.3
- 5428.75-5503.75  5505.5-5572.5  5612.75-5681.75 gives -2.6 angstrom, 14.9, 14.5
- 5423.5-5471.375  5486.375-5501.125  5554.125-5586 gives -0.8 angstrom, 14.8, 15.6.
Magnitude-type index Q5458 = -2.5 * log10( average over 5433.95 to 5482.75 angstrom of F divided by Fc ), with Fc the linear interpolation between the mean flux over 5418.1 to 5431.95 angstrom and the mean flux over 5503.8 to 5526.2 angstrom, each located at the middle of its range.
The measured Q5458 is 0.02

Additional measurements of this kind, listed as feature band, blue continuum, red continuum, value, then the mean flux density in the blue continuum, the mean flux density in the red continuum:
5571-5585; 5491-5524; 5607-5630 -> -0.034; 15.5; 14.8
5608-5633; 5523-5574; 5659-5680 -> 0.002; 15.2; 14.3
